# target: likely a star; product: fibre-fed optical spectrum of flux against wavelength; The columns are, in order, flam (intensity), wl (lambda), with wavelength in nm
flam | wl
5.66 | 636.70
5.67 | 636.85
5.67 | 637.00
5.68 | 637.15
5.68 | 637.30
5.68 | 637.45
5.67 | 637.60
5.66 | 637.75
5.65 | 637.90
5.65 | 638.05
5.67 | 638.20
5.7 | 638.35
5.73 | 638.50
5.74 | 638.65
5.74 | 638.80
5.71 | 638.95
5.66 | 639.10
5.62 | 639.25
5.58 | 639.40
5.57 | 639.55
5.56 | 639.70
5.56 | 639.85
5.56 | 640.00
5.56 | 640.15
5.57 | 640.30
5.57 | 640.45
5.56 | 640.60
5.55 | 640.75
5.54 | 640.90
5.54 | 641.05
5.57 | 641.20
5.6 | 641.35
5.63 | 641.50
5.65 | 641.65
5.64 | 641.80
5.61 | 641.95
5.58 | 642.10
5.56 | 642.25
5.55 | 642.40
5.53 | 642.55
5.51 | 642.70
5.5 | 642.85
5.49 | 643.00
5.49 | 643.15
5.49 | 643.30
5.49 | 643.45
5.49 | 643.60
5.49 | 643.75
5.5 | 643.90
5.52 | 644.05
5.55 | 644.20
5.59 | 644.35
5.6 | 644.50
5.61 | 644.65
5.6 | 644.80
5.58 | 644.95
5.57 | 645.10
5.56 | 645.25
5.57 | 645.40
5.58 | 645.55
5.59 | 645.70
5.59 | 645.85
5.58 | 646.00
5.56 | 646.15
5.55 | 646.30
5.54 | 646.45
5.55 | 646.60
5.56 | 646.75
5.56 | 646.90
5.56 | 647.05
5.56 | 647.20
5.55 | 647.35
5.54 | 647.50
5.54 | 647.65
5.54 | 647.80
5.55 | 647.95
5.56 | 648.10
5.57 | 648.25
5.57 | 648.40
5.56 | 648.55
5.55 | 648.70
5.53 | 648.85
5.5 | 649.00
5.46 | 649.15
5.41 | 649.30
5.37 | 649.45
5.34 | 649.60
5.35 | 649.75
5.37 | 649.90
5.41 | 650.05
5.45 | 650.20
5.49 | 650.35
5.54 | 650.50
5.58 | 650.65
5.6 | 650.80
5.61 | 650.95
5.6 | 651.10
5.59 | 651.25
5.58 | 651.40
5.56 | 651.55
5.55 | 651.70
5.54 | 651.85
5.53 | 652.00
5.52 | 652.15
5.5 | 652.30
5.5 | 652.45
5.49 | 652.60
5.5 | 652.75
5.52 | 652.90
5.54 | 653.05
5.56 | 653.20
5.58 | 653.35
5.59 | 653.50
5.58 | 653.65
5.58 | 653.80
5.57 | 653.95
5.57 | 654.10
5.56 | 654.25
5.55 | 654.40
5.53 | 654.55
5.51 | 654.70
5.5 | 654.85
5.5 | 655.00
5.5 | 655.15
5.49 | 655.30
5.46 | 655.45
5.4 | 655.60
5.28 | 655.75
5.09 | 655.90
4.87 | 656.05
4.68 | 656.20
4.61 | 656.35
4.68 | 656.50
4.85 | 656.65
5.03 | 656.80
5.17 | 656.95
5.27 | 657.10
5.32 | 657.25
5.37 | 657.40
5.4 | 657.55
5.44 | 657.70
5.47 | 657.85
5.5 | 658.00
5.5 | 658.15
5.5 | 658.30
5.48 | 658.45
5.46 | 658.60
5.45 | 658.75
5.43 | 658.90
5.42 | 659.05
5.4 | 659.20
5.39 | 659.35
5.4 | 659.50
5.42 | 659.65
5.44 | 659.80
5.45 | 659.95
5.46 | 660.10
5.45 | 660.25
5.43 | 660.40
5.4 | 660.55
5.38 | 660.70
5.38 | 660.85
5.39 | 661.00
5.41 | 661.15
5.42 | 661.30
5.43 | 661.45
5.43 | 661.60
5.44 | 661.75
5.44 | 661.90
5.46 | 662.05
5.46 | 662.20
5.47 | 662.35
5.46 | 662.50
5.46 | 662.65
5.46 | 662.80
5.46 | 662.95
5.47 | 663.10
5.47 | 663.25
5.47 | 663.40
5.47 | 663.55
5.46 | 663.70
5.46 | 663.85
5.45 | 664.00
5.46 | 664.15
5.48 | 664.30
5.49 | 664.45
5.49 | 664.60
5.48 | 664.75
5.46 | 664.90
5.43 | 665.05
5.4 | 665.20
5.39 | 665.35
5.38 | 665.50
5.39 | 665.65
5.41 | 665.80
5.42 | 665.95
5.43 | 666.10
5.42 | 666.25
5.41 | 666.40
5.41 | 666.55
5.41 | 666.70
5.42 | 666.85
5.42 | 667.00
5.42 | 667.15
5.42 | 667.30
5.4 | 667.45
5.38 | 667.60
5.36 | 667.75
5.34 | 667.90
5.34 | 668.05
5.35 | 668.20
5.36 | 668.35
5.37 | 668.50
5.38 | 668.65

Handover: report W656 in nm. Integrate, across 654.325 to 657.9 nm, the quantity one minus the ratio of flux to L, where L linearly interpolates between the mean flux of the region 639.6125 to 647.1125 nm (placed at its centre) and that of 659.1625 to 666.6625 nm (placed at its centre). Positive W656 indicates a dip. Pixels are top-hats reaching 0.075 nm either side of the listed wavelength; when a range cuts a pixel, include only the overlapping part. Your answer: 0.15 nm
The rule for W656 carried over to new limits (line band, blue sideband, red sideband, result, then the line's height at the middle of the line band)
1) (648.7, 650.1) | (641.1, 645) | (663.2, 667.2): 0.025 nm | 5.52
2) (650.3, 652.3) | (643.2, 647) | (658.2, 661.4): -0.021 nm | 5.5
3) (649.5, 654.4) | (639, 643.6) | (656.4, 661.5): -0.077 nm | 5.44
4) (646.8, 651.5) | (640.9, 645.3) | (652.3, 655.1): 0.025 nm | 5.55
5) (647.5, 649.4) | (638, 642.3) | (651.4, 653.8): 0.013 nm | 5.56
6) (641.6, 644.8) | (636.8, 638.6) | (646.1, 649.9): 0.026 nm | 5.59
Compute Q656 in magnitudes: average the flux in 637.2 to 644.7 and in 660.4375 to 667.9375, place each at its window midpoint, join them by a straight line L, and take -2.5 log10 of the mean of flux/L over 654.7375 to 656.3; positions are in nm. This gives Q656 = 0.044 mag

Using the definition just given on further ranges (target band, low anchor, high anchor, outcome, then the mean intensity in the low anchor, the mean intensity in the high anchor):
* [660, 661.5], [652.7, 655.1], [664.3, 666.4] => 0.012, 5.55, 5.43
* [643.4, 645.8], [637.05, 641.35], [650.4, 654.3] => 0.008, 5.63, 5.55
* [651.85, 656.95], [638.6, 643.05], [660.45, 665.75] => 0.026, 5.59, 5.44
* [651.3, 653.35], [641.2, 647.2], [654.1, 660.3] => -0.022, 5.56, 5.34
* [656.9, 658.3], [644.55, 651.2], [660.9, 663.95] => 0.017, 5.53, 5.45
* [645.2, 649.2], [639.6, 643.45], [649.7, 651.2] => -0.006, 5.56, 5.5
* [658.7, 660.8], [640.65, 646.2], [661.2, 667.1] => 0.009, 5.56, 5.44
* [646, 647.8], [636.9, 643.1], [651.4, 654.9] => 0.004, 5.61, 5.54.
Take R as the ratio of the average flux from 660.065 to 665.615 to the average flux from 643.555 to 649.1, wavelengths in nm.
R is 0.98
